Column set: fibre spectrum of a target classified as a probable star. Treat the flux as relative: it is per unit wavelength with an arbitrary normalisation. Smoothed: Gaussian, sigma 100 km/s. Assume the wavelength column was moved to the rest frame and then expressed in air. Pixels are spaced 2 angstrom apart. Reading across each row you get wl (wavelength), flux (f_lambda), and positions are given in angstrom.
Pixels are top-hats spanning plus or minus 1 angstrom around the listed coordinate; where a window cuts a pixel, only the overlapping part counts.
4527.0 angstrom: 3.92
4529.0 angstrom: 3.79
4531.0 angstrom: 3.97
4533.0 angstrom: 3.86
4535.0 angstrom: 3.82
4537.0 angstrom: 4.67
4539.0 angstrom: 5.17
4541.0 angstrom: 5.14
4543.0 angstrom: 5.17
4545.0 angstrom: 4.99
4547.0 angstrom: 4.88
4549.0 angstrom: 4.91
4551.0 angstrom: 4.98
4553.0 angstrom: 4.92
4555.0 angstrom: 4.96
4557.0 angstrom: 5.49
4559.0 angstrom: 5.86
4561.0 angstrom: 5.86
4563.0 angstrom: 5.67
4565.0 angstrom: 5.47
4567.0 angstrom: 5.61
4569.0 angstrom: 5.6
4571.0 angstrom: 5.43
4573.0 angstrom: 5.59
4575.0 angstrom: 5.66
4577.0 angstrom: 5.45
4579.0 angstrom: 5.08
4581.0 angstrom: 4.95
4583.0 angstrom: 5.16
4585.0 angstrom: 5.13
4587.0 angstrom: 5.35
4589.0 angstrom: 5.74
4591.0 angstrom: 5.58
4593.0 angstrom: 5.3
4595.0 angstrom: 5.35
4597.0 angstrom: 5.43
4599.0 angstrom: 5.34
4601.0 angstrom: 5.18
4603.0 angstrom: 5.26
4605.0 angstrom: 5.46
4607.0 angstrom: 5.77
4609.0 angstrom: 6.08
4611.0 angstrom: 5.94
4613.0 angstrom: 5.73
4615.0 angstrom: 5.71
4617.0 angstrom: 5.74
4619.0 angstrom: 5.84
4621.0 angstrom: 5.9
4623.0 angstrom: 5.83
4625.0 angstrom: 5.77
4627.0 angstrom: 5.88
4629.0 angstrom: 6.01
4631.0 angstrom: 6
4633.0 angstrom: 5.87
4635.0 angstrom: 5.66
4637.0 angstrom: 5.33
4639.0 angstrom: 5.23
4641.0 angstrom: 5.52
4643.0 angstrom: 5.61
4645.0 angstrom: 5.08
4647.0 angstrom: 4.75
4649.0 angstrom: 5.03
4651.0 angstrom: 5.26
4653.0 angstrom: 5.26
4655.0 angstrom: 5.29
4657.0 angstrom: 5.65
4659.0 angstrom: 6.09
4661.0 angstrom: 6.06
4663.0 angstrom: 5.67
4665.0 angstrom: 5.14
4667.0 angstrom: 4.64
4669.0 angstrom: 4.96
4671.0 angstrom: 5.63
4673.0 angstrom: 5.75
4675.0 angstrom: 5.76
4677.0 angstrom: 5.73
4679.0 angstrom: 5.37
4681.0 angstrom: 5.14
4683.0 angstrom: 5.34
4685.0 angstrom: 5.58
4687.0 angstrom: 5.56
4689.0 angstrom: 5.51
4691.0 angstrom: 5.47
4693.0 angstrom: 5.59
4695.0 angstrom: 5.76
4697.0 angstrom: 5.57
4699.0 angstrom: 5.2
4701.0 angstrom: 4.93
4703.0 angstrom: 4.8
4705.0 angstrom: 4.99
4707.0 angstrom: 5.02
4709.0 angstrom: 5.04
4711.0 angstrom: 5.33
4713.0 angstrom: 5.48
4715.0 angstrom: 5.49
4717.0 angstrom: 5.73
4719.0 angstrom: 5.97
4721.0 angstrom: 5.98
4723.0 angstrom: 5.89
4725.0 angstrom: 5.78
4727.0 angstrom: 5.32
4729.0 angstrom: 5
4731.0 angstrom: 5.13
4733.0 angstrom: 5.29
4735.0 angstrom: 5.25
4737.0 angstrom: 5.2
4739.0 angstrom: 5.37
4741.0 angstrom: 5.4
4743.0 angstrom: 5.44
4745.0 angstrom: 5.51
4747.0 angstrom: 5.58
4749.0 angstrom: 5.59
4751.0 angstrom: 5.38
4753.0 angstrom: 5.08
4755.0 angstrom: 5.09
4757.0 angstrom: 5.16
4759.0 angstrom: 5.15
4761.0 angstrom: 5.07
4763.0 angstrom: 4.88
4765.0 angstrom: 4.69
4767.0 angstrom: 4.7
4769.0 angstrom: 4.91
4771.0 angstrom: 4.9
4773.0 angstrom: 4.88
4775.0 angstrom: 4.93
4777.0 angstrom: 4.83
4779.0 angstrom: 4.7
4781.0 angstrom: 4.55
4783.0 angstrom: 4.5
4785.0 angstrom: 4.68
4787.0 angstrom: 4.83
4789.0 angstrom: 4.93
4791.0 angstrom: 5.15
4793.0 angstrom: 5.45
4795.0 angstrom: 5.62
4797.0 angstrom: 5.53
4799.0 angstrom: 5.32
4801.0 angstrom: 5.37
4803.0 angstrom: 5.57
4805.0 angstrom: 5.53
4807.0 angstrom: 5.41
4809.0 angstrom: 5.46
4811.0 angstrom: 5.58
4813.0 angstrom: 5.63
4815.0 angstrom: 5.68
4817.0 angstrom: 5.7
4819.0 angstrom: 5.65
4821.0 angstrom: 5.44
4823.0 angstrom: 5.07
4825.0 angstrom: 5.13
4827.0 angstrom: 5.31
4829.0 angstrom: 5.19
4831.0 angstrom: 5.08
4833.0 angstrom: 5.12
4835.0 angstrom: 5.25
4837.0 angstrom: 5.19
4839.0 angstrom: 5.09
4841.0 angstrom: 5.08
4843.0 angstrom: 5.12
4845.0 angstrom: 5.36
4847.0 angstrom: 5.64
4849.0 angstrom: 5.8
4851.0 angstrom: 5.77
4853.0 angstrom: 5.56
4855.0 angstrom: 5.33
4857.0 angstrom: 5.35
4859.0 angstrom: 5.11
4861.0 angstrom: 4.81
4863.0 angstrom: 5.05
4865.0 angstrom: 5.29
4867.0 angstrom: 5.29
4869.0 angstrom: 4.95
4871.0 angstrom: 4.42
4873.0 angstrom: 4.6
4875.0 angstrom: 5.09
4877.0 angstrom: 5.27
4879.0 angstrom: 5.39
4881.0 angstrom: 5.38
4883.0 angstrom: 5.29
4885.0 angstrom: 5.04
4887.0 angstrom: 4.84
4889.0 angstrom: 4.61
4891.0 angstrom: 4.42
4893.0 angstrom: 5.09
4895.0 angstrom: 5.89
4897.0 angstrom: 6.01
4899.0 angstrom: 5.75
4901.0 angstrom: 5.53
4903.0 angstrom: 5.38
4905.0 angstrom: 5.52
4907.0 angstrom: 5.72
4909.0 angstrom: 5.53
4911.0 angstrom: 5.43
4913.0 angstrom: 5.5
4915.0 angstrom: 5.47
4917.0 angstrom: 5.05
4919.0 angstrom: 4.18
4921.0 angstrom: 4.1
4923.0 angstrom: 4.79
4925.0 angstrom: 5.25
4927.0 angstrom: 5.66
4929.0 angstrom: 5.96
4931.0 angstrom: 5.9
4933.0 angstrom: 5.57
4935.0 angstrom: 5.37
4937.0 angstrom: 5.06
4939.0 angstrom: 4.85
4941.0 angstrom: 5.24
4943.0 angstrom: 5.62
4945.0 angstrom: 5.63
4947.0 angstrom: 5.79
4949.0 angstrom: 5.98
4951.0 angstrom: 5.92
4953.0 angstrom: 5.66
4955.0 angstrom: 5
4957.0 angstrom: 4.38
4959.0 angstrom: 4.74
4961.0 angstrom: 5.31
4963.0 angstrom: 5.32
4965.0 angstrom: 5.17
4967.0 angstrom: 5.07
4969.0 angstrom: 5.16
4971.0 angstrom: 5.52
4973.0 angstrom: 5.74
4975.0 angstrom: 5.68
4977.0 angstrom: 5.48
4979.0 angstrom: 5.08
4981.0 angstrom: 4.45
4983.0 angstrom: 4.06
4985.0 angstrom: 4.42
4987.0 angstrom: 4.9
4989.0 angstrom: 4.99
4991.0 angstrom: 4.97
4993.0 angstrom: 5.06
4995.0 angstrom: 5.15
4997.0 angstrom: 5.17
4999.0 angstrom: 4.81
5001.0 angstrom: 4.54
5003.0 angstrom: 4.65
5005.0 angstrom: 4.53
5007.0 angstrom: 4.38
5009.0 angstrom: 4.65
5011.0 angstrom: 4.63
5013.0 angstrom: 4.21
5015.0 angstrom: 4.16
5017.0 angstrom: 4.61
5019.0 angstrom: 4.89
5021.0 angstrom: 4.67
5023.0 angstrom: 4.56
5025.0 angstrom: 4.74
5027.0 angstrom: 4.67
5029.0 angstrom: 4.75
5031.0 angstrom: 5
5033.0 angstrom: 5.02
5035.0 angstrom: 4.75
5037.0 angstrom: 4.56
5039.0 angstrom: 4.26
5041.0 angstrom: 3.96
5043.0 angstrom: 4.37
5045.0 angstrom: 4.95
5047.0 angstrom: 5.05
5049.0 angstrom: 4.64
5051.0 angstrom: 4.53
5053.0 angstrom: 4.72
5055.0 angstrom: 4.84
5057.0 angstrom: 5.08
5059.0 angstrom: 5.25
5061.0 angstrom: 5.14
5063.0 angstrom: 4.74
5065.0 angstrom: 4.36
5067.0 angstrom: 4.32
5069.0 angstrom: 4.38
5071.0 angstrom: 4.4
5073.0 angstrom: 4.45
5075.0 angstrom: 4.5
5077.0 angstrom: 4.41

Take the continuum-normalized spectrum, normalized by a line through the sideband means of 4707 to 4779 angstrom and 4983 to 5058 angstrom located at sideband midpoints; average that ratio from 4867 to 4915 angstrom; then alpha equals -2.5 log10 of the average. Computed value -0.06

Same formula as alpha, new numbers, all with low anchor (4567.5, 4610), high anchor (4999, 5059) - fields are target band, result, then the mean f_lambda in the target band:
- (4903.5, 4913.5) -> -0.14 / 5.53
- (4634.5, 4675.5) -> -0.02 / 5.39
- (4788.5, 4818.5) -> -0.09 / 5.47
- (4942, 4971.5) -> -0.12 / 5.35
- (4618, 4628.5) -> -0.09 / 5.85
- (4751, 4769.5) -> 0.03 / 4.99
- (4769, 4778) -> 0.05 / 4.89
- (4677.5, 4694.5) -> -0.04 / 5.46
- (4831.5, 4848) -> -0.05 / 5.23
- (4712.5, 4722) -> -0.11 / 5.74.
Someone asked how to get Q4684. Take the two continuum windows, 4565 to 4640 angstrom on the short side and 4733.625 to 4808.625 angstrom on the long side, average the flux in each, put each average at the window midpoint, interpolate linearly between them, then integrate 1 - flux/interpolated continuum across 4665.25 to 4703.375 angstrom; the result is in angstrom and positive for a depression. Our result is -0.2 angstrom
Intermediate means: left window 5.56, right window 5.14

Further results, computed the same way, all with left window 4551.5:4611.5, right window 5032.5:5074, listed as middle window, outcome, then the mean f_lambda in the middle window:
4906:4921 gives -0.9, 5.19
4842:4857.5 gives -1.6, 5.5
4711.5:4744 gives -1.7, 5.48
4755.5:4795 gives 1.6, 4.91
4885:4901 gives -1.0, 5.24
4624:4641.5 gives -1.1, 5.7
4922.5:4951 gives -3.9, 5.5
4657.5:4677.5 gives -0.9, 5.54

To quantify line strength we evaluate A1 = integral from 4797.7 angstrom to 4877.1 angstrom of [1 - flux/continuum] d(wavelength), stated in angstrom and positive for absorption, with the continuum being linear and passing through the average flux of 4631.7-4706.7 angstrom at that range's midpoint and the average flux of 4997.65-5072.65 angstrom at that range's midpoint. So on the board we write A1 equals -3.8 angstrom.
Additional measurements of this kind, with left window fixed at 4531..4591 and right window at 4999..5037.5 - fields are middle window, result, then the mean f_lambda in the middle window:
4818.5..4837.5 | -1.5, 5.23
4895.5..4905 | -1.8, 5.66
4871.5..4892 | -0.8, 4.98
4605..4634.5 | -4.3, 5.85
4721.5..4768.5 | -2.9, 5.26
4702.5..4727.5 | -2.3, 5.46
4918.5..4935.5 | -1.7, 5.22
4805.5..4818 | -1.8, 5.57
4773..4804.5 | -1.0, 5.07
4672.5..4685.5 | -1.2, 5.51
